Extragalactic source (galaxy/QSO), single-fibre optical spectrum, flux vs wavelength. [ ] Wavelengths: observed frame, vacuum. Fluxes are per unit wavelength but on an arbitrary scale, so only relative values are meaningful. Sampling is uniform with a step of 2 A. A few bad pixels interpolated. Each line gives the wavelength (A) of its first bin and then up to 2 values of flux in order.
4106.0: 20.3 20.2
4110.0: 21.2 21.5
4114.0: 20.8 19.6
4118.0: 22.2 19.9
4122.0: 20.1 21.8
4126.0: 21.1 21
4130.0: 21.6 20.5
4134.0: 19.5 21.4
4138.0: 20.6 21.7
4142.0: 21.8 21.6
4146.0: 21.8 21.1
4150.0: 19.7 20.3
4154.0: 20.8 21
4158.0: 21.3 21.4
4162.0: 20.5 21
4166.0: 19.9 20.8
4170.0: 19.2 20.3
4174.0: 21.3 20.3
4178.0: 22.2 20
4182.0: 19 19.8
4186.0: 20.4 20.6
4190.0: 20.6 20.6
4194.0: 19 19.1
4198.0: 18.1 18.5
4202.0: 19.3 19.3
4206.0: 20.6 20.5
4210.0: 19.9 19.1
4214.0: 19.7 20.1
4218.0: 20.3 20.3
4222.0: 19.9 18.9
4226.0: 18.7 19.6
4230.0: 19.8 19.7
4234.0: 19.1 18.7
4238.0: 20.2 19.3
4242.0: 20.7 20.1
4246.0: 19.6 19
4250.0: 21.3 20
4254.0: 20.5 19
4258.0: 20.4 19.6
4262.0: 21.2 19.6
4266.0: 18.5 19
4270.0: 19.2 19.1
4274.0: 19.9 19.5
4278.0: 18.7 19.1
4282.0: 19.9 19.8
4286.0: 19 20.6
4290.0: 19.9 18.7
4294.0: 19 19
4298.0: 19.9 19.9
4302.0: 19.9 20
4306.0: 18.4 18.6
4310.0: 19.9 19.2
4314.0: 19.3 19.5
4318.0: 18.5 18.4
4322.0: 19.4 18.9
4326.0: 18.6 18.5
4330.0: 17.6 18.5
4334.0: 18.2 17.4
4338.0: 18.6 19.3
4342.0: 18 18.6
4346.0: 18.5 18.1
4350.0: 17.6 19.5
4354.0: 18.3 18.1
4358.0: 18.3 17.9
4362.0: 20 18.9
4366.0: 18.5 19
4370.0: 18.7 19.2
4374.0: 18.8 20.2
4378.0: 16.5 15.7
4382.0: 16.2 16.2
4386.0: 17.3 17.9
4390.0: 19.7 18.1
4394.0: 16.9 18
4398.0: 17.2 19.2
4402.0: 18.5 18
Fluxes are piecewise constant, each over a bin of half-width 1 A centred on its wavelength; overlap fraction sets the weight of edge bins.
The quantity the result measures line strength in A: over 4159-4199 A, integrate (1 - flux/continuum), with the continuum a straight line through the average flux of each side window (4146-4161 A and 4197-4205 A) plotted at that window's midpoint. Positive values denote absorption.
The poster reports -0.9 A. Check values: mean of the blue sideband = 20.9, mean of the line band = 20.2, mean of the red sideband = 18.8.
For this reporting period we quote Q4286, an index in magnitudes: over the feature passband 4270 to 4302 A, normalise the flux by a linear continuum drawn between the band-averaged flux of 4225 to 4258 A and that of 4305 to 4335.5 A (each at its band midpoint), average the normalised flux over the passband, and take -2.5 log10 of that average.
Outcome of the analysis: -0.02 mag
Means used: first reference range 19.7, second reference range 18.7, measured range 19.5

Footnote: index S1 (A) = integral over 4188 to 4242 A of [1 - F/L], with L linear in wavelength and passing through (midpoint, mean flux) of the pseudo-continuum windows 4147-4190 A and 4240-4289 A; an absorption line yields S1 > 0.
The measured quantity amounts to 1.4 A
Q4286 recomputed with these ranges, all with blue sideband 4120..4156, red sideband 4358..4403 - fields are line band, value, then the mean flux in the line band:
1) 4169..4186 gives 0.011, 20.3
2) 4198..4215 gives 0.034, 19.5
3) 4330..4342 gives 0.020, 18.3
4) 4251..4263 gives -0.031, 20.1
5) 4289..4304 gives -0.023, 19.5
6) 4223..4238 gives 0.032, 19.3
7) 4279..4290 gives -0.026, 19.7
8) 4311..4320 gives -0.010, 19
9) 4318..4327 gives 0.000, 18.8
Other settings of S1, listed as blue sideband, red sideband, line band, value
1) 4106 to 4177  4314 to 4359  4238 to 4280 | -0.6 A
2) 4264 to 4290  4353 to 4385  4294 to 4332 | -0.3 A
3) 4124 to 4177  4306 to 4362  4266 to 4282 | 0.1 A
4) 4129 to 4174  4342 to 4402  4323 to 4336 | 0.3 A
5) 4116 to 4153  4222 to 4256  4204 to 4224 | 0.0 A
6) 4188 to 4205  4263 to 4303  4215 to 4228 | -0.2 A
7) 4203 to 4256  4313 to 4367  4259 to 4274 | -0.1 A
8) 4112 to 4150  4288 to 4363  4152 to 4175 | 0.0 A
